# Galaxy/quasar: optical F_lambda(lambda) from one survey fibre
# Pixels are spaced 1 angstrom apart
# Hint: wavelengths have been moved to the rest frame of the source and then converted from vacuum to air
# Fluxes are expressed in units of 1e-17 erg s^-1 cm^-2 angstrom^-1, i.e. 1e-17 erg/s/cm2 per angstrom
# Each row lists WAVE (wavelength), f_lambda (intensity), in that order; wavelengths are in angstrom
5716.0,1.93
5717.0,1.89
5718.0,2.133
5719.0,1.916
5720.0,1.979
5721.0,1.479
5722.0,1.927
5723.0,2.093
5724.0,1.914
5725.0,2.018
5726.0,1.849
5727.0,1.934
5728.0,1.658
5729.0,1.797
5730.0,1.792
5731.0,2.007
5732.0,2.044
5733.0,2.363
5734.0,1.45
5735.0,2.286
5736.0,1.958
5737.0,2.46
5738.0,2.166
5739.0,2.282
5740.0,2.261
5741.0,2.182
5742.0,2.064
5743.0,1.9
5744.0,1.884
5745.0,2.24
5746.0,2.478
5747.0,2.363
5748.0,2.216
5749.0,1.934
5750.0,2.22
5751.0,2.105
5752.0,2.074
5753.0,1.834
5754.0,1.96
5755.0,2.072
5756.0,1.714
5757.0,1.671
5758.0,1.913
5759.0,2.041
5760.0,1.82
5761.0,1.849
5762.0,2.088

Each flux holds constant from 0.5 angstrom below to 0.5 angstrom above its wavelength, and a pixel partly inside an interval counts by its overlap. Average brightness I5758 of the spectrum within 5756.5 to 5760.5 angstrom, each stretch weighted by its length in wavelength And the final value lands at 1.86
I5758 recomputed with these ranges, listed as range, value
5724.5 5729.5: 1.85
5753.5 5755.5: 2.02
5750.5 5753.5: 2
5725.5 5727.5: 1.89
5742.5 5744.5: 1.89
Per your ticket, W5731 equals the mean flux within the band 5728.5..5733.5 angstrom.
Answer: 2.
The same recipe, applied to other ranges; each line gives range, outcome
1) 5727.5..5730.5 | 1.75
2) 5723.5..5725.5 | 1.97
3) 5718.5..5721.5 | 1.79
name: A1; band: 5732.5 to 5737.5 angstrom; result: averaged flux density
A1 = 2.1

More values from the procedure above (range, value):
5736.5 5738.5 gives 2.31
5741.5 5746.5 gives 2.11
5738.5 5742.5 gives 2.2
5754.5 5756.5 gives 1.89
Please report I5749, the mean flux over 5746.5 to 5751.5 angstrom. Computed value 2.17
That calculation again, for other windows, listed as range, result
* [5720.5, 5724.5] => 1.85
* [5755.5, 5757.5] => 1.69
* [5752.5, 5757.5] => 1.85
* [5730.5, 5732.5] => 2.03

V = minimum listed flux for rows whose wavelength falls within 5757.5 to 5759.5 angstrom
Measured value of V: 1.913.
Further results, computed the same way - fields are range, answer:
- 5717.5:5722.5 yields 1.479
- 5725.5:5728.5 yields 1.658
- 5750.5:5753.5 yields 1.834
